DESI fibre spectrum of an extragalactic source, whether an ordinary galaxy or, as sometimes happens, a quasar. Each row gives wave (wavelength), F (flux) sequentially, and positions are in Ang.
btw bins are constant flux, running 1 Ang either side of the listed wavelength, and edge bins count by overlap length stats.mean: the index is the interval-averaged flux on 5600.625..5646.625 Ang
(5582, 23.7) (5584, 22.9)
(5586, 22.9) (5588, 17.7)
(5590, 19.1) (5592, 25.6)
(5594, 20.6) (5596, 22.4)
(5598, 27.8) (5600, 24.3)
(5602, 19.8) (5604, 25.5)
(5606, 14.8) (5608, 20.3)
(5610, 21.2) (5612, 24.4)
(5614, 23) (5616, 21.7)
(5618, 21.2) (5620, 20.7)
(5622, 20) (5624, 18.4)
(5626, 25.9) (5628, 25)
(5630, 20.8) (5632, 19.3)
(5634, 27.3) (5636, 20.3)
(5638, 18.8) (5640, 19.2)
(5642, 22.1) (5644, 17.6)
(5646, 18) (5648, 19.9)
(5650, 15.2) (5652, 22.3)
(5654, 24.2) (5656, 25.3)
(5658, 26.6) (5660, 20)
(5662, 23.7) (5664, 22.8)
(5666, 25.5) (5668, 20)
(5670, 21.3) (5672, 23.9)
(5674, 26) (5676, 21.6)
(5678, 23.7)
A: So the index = 21.2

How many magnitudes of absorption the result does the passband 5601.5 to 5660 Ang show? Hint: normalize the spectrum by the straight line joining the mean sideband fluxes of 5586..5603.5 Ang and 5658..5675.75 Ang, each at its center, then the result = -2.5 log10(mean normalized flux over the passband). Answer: 0.07 mag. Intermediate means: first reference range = 22.3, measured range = 21.3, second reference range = 23.1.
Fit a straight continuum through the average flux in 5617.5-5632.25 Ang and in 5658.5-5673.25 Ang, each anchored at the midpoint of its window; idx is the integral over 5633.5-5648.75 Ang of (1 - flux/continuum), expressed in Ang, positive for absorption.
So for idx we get 1.2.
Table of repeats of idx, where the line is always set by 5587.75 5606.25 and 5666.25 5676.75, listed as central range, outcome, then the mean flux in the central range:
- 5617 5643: 1.16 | 21.5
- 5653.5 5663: -0.53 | 23.9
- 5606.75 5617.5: 0.20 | 21.9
